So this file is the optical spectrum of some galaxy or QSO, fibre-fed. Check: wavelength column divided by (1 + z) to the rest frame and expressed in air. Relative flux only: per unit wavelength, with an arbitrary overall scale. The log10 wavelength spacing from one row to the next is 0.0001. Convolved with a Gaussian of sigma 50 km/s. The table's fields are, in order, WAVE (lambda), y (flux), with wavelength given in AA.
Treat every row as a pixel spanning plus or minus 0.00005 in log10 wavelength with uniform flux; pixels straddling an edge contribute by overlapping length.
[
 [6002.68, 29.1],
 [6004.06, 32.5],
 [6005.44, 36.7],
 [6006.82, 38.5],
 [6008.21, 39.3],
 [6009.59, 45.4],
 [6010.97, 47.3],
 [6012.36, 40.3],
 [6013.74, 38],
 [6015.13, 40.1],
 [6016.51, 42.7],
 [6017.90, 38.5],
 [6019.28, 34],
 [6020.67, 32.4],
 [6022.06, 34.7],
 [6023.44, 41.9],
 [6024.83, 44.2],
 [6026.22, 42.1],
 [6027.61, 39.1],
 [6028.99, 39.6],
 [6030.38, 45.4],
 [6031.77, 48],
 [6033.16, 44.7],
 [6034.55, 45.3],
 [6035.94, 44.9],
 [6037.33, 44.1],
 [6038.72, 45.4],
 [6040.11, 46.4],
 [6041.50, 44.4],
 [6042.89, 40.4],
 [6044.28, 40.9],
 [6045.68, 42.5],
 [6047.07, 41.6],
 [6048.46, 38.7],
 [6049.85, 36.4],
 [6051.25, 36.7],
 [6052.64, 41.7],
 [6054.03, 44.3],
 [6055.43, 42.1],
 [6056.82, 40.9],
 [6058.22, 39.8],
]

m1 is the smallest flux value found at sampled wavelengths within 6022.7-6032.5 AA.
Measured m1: 39.1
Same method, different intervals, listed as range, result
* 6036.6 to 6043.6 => 40.4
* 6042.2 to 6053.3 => 36.4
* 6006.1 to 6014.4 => 38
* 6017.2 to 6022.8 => 32.4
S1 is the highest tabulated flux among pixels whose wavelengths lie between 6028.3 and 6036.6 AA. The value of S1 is 48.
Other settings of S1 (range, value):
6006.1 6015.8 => 47.3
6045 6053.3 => 42.5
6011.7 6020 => 42.7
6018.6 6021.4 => 34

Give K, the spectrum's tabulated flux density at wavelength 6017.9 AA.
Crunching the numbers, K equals 38.5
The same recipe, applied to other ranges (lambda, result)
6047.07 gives 41.6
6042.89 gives 40.4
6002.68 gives 29.1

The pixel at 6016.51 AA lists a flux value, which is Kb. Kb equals 42.7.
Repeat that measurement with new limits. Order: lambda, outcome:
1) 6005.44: 36.7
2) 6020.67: 32.4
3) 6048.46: 38.7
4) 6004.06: 32.5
